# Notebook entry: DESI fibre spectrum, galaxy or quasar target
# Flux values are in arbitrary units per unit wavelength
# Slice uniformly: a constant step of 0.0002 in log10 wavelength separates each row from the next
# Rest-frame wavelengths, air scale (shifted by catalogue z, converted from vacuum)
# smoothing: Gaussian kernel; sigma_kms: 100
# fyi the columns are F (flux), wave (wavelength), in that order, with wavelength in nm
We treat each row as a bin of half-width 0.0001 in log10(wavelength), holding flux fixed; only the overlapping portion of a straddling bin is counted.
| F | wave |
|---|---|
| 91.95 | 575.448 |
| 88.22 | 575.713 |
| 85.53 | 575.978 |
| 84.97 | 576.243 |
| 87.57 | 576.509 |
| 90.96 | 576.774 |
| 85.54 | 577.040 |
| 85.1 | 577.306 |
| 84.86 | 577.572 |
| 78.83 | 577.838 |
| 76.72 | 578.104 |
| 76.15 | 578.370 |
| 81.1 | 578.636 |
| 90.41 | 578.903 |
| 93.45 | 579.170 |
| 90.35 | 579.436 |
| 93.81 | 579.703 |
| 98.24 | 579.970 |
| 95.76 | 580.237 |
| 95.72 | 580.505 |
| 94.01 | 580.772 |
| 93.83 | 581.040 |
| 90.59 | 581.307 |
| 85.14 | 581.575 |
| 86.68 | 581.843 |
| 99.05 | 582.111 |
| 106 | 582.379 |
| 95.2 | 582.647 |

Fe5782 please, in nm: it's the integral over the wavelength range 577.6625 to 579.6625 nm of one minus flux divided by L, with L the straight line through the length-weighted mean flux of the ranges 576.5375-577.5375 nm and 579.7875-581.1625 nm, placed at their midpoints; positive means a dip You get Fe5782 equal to 0.15 nm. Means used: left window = 87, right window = 95.4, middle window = 84.4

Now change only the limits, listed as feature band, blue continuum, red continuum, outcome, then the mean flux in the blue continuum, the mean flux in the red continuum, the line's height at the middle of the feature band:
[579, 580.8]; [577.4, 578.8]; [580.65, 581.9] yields -0.182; 79.9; 90.2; 85.8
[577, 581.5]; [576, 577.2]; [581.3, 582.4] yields 0.067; 87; 92.5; 89.8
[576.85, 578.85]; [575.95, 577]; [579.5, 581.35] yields 0.177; 87.3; 94.6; 89.8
